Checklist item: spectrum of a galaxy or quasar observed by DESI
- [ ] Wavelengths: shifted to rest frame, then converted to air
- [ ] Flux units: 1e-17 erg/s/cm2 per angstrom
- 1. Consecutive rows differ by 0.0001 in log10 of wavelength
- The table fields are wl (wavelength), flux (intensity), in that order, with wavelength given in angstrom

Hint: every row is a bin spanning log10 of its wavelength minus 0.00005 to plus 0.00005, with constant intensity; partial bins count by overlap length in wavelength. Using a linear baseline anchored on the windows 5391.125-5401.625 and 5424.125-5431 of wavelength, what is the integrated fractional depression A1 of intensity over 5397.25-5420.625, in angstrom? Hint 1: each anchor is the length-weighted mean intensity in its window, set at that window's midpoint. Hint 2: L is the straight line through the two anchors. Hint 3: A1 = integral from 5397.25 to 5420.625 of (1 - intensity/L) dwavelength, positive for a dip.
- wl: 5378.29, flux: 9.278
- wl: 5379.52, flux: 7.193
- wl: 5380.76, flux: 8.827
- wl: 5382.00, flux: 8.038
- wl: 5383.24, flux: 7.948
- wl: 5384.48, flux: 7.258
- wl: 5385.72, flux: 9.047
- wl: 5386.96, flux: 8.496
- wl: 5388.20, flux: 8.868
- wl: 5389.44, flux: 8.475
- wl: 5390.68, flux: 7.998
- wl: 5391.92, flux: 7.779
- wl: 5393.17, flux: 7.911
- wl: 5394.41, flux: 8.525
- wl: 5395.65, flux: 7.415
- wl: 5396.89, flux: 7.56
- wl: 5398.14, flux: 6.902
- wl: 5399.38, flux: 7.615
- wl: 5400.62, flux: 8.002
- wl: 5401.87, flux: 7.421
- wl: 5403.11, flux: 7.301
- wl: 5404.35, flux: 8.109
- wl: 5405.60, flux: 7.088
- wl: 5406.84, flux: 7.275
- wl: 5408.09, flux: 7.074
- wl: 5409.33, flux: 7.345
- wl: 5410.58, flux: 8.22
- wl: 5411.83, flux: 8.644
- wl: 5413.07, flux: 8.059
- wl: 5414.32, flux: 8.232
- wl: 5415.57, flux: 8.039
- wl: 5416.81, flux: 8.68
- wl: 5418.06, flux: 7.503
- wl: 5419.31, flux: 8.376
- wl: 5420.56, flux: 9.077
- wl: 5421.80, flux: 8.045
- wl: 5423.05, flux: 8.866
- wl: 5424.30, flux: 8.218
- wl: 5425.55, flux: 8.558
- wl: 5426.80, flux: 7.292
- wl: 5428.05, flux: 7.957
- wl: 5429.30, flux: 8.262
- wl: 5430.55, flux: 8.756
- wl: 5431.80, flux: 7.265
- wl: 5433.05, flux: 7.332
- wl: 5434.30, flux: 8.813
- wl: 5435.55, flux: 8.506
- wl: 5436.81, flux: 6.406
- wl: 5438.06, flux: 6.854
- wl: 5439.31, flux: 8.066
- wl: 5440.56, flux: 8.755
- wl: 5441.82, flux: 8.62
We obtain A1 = 0.2 angstrom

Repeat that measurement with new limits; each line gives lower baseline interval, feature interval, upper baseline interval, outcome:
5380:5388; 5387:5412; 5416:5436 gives 1.5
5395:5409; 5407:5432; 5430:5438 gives -1.7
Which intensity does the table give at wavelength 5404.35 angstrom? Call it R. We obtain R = 8.109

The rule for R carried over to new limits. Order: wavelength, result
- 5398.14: 6.902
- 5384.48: 7.258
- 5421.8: 8.045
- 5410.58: 8.22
